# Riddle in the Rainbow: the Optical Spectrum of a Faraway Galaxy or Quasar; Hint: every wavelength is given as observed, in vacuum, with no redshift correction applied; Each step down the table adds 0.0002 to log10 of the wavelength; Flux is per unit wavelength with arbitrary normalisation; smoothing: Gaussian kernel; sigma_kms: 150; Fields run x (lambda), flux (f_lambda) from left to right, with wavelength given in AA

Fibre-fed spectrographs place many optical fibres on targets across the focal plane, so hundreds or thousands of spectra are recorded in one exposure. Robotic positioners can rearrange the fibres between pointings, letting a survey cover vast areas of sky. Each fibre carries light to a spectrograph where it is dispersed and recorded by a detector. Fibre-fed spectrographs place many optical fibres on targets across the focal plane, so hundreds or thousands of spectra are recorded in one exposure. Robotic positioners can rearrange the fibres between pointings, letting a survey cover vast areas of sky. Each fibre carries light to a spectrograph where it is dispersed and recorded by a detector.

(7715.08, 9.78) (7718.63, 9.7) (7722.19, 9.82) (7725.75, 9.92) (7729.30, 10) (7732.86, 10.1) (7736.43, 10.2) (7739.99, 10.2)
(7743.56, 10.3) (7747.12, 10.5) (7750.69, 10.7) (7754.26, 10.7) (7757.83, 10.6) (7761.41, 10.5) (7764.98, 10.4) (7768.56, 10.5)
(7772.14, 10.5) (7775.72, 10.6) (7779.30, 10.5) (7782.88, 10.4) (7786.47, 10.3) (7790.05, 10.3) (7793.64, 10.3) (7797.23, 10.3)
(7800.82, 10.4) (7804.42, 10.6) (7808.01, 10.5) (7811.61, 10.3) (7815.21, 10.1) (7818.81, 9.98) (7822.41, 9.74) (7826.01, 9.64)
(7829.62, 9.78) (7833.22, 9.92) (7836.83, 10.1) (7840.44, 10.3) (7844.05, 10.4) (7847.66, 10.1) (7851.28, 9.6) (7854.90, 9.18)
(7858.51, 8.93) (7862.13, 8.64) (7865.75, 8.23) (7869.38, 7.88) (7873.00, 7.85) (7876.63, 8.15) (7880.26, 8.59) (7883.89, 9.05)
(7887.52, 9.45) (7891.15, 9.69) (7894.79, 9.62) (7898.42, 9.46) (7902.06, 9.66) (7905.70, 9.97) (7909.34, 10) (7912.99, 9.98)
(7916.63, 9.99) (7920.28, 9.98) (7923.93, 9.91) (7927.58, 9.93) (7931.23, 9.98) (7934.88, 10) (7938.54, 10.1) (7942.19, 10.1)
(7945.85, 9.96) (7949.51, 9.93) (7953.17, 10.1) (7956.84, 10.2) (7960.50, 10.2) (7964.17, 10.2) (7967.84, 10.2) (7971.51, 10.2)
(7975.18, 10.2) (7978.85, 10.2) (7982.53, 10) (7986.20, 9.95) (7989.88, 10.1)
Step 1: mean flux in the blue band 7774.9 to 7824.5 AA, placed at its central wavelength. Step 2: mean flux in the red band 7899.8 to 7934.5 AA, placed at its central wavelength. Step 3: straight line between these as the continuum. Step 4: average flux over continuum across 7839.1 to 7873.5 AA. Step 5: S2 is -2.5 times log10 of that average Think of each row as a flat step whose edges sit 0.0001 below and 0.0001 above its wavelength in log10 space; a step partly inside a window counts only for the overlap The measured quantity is 0.11 mag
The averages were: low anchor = 10.3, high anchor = 9.93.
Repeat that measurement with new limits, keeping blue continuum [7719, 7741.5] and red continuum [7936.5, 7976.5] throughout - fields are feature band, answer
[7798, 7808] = -0.05 mag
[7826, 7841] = 0.01 mag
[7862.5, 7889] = 0.19 mag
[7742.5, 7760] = -0.06 mag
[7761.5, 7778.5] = -0.05 mag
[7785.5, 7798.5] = -0.03 mag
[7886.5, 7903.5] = 0.06 mag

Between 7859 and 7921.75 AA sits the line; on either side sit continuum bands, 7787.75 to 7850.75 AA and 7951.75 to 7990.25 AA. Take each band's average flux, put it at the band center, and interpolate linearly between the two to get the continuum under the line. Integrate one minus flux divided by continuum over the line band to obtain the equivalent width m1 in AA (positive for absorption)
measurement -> 6.0 AA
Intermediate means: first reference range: 10.2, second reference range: 10.1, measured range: 9.18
